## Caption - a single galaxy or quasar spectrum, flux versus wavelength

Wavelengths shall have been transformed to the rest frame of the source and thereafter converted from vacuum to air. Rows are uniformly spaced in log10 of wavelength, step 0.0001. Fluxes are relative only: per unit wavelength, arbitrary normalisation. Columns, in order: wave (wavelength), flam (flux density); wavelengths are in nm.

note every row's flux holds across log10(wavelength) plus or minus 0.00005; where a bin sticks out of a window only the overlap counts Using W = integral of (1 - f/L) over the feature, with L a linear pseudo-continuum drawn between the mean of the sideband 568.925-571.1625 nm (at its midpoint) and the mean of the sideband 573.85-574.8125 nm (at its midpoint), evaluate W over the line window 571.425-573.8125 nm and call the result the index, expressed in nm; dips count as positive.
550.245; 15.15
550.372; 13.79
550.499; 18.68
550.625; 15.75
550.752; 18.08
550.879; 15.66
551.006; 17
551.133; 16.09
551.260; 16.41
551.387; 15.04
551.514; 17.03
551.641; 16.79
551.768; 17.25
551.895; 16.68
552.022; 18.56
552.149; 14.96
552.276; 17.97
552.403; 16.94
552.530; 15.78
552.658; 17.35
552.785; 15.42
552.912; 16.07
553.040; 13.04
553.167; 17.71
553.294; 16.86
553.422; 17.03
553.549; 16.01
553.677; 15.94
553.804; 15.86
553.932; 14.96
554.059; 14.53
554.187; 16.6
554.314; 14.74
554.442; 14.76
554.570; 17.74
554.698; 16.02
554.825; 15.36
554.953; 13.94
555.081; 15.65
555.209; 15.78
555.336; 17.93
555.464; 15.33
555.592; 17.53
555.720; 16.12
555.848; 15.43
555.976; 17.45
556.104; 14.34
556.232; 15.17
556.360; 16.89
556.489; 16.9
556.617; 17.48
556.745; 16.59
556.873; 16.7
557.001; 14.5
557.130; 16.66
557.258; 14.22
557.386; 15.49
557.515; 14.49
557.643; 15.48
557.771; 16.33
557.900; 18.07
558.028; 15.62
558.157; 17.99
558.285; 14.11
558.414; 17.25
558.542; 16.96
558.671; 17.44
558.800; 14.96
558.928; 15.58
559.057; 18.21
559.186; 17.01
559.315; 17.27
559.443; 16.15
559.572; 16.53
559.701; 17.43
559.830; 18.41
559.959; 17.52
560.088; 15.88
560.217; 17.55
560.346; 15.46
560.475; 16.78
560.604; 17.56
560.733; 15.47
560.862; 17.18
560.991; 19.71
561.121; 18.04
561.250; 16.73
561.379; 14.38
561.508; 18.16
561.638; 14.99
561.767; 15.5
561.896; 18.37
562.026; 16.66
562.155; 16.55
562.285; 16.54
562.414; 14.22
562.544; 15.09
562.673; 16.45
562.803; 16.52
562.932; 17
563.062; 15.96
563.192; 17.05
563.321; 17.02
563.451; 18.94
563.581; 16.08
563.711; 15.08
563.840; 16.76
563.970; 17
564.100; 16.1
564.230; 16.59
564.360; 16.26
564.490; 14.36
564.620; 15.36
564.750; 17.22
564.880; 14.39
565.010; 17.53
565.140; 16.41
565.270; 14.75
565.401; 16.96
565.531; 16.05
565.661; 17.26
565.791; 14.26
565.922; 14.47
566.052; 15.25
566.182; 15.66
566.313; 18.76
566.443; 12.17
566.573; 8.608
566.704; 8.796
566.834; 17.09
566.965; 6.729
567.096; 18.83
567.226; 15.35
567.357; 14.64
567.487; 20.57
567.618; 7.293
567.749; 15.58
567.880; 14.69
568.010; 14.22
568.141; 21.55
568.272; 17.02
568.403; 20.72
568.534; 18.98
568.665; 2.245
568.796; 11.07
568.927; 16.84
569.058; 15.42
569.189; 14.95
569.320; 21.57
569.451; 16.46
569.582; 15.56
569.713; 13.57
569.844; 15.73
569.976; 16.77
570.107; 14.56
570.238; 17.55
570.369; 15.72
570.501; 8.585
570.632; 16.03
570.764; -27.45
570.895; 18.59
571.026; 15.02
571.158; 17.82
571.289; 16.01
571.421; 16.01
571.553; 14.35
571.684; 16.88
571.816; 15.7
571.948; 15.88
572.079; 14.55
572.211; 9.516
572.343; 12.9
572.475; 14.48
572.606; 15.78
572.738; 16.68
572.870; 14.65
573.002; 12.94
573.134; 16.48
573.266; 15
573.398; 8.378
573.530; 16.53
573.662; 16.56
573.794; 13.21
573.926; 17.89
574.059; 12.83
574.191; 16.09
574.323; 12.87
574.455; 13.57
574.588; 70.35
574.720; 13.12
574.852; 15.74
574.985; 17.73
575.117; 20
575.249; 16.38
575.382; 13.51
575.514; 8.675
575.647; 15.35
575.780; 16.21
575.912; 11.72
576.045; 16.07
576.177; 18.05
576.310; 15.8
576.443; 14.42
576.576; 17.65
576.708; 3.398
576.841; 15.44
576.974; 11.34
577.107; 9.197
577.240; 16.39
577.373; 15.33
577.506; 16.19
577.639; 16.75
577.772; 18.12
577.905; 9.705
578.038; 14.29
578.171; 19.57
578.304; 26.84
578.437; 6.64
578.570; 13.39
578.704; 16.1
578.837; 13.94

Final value 0.51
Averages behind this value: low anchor 13.3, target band 14.5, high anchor 22.1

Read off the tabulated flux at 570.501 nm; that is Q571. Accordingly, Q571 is 8.585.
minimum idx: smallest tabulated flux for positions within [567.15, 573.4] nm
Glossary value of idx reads -27.45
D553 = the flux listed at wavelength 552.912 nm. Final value 16.07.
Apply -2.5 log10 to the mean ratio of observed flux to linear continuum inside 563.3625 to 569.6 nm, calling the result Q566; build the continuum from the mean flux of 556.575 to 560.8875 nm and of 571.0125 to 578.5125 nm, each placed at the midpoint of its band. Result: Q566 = 0.05 mag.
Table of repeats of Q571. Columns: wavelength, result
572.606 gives 15.78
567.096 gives 18.83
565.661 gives 17.26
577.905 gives 9.705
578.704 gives 16.1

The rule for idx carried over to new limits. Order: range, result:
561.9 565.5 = 14.22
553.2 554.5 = 14.53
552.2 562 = 13.04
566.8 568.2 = 6.729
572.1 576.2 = 8.378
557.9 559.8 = 14.11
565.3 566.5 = 12.17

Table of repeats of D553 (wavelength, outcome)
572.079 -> 14.55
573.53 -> 16.53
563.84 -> 16.76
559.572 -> 16.53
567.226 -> 15.35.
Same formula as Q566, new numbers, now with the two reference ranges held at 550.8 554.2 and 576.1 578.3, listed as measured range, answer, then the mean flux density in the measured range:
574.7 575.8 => -0.020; 15.2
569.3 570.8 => 0.214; 12.5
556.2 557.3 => -0.010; 16.2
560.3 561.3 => -0.089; 17.2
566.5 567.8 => 0.160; 13.3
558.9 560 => -0.084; 17.2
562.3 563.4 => -0.037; 16.2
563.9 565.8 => -0.036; 16.1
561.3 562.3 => -0.044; 16.4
